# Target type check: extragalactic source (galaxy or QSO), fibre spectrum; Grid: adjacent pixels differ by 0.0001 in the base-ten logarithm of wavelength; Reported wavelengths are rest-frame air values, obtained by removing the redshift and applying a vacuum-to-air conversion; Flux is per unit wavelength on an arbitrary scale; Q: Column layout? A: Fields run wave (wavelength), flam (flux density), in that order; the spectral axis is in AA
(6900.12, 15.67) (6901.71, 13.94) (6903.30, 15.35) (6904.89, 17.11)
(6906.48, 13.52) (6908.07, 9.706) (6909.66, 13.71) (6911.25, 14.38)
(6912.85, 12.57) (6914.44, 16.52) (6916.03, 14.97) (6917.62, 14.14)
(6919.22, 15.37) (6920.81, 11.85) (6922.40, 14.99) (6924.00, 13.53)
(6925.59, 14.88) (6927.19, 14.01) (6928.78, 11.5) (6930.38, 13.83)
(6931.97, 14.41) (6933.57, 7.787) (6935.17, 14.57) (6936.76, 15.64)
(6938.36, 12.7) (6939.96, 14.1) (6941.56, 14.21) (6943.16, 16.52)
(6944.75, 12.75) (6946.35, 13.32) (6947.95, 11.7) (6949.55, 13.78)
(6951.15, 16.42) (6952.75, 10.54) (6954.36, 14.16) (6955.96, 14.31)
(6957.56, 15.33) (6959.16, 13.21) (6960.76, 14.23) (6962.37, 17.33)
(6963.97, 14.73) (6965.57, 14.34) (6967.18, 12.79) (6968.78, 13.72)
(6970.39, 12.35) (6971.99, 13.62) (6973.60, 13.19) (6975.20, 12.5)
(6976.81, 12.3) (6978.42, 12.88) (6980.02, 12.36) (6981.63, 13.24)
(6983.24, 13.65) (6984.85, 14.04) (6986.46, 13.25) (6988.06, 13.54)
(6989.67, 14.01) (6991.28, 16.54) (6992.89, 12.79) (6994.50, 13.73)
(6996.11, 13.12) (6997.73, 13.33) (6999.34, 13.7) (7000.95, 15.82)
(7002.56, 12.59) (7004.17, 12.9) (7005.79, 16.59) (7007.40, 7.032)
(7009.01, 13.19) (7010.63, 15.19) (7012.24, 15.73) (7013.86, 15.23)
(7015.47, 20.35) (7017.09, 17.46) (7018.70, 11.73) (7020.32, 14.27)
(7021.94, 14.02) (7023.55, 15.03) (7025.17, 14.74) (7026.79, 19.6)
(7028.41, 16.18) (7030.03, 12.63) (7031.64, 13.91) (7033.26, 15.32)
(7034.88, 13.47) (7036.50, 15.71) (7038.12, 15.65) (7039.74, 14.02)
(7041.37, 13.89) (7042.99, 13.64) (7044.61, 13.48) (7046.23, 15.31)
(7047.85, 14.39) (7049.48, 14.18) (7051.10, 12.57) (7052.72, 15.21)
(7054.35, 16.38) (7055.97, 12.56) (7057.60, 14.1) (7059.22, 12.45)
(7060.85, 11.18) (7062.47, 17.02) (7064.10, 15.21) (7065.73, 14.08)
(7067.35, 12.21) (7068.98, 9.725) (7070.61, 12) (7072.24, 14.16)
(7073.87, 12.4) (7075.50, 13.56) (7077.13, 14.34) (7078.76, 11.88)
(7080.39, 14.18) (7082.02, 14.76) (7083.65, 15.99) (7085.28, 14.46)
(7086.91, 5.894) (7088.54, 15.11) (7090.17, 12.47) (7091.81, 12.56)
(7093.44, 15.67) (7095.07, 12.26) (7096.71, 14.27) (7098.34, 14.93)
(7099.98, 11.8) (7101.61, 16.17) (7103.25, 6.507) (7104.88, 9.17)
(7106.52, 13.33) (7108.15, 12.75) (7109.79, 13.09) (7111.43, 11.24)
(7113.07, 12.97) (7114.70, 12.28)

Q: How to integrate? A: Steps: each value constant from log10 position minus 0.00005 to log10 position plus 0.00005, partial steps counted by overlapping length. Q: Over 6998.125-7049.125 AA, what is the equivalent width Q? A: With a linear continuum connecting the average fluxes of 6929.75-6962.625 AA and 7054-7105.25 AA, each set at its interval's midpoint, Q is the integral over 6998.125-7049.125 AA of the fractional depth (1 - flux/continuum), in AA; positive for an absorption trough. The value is -4.5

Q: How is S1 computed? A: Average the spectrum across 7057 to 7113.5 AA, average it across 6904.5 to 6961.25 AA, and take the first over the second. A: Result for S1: 0.94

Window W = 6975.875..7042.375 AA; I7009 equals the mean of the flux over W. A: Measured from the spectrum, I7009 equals 14.3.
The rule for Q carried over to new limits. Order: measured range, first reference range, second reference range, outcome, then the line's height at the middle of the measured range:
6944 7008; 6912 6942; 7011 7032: 4.7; 14.7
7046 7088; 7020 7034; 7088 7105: 1.2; 13.9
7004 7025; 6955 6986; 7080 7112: -1.9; 13.4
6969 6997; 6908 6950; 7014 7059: 1.7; 14.2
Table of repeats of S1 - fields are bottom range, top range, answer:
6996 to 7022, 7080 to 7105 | 0.91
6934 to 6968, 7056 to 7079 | 0.94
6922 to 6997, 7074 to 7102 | 0.99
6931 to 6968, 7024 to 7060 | 1.05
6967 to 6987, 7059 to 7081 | 1.01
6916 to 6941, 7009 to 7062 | 1.08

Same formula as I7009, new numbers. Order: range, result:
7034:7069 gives 14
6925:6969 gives 13.8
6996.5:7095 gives 14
